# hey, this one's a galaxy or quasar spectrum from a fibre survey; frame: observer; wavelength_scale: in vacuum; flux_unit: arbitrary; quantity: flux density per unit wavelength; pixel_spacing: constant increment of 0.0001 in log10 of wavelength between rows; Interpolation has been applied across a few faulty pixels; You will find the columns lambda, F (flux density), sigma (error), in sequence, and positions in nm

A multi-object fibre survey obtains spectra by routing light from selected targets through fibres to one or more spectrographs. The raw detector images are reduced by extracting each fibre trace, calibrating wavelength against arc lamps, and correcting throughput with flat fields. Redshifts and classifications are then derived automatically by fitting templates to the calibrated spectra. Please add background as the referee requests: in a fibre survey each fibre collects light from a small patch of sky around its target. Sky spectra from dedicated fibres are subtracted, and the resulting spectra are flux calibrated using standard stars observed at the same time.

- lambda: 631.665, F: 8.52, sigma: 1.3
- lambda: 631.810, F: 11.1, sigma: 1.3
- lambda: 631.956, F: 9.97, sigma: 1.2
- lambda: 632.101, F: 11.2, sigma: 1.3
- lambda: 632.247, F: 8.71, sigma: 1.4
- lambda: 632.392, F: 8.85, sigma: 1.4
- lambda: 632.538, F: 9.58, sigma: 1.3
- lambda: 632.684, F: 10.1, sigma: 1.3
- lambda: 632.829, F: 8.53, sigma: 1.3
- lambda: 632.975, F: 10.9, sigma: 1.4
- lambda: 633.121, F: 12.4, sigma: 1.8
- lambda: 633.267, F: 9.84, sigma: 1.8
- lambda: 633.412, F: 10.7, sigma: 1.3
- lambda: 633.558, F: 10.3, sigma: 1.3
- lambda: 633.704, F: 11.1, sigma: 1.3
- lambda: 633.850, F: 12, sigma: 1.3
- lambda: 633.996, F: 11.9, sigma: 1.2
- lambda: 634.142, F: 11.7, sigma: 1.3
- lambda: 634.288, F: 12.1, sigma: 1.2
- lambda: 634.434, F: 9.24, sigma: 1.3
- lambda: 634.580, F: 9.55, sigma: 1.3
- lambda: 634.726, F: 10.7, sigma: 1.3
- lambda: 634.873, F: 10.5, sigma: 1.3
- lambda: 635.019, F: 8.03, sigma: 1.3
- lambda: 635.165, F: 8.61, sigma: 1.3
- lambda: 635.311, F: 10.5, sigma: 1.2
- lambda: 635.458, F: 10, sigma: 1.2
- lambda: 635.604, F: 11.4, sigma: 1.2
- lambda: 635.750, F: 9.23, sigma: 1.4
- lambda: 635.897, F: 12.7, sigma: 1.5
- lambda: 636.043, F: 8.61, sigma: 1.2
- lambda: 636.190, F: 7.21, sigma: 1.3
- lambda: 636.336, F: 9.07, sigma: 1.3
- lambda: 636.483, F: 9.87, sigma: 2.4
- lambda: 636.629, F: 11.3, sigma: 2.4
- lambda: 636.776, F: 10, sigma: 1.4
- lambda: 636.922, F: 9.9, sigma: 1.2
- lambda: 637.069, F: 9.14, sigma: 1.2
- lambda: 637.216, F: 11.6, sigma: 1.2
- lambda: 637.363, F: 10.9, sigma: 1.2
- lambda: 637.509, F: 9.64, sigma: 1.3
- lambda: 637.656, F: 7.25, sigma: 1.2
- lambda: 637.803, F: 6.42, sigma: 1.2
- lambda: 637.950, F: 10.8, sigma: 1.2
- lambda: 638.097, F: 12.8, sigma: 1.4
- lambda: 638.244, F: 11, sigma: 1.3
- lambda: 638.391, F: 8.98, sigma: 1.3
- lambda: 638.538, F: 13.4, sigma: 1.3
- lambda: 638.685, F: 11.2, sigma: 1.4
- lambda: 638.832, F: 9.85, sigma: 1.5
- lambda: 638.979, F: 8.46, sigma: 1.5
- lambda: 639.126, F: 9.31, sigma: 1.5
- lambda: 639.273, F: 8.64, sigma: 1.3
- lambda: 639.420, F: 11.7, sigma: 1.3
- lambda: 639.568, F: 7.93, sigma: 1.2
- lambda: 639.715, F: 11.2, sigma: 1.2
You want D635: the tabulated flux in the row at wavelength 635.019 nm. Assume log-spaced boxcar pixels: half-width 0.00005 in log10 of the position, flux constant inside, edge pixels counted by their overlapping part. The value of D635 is 8.03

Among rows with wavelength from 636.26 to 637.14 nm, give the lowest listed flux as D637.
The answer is 9.07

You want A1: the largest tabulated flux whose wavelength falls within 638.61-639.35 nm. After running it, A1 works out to 11.2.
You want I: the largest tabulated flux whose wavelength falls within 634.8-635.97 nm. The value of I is 12.7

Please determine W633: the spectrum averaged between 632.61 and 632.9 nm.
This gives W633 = 9.33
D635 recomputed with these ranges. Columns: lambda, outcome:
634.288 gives 12.1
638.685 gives 11.2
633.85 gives 12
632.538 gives 9.58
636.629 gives 11.3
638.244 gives 11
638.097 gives 12.8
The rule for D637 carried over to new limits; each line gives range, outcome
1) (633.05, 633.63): 9.84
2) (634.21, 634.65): 9.24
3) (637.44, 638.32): 6.42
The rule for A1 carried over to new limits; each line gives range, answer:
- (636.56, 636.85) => 11.3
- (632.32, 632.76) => 10.1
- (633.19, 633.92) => 12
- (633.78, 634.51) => 12.1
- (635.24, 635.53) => 10.5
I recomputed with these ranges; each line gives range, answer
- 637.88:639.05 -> 13.4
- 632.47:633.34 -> 12.4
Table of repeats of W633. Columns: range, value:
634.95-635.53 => 9.29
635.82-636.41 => 9.39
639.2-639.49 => 10.2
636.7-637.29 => 10.2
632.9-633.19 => 11.6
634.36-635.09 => 9.61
